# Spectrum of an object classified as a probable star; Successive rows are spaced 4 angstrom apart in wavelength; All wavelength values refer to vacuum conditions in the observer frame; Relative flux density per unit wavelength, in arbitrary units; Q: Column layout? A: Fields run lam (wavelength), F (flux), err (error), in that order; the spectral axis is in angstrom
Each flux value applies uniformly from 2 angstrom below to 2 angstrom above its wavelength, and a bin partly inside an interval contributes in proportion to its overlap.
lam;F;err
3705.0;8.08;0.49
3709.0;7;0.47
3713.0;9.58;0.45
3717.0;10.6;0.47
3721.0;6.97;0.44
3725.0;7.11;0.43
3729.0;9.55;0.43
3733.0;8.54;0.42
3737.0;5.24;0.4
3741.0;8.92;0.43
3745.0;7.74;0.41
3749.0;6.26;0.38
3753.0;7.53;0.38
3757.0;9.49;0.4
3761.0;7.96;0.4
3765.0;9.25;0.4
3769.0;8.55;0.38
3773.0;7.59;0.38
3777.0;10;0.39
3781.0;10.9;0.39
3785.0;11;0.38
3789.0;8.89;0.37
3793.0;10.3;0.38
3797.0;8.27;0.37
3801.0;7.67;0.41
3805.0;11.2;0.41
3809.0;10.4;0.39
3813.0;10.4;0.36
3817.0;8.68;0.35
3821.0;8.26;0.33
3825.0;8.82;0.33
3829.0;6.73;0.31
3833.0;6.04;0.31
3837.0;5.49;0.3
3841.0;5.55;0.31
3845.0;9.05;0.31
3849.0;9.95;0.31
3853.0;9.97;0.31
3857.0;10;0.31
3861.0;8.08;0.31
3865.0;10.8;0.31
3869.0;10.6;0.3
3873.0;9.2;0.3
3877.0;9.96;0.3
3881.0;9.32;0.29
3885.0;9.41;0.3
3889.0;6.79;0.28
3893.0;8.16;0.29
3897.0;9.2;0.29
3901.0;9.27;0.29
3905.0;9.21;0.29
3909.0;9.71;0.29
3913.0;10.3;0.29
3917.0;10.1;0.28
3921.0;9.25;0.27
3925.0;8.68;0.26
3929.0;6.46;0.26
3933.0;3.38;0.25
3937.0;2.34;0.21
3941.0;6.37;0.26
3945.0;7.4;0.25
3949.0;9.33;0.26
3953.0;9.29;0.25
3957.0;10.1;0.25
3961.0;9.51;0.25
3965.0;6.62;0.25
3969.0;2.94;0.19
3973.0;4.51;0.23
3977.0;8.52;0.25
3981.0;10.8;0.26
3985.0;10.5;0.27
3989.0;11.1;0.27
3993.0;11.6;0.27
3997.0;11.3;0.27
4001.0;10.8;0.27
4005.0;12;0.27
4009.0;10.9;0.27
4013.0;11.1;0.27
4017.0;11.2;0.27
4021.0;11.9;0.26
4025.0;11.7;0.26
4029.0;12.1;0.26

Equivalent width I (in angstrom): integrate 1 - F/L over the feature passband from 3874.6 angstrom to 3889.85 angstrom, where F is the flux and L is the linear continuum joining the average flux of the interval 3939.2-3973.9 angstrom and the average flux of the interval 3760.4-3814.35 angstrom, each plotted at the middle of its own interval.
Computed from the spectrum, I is -1.27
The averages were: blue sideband 9.48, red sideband 7.44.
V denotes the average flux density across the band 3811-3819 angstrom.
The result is 9.54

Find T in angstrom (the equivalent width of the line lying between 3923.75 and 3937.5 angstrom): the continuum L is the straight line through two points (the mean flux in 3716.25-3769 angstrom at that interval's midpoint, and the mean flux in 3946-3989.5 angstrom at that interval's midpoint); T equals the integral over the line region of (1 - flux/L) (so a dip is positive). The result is 4.9 angstrom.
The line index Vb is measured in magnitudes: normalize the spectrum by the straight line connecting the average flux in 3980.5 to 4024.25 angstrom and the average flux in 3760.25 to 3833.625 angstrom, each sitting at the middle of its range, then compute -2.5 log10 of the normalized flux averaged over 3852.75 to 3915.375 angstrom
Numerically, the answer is 0.07 mag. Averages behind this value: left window 9.07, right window 11.2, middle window 9.36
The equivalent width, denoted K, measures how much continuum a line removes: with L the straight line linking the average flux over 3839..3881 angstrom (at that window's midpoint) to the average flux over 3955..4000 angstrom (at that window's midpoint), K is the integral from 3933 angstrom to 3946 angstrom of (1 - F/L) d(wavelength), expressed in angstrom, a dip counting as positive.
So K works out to 5.9 angstrom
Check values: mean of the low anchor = 9.32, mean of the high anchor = 8.91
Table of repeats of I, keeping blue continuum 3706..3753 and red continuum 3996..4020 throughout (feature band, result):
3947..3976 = 8.6 angstrom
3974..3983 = 1.5 angstrom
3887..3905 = 2.7 angstrom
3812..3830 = 0.9 angstrom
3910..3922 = 0.3 angstrom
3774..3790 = -2.9 angstrom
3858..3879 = -0.3 angstrom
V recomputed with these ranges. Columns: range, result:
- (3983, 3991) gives 10.8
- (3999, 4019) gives 11.2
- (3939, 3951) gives 7.7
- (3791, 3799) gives 9.29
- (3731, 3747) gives 7.61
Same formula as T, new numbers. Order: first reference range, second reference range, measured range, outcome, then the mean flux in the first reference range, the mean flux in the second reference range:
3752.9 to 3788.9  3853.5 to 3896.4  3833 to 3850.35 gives 3.7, 9.21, 9.26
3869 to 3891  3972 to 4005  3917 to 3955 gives 10.0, 9.09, 10.2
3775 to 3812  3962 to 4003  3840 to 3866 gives 1.2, 9.86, 8.88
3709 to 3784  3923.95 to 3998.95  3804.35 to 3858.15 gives -1.9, 8.43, 7.92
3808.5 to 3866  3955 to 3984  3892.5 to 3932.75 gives -4.0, 8.46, 7.67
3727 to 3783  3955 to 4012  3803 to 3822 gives -2.7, 8.39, 9.4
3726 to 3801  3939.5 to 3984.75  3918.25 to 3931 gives -0.4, 8.62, 7.88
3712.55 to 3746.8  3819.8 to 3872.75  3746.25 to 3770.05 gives 0.3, 8.19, 8.44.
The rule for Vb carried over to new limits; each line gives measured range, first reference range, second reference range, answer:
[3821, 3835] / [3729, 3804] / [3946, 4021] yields 0.207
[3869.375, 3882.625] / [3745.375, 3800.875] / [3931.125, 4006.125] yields -0.128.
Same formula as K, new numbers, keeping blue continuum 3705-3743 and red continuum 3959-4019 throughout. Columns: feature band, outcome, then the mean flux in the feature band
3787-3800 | -0.8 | 9.04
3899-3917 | -1.1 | 9.68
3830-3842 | 4.1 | 5.79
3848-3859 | -1.4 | 9.98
